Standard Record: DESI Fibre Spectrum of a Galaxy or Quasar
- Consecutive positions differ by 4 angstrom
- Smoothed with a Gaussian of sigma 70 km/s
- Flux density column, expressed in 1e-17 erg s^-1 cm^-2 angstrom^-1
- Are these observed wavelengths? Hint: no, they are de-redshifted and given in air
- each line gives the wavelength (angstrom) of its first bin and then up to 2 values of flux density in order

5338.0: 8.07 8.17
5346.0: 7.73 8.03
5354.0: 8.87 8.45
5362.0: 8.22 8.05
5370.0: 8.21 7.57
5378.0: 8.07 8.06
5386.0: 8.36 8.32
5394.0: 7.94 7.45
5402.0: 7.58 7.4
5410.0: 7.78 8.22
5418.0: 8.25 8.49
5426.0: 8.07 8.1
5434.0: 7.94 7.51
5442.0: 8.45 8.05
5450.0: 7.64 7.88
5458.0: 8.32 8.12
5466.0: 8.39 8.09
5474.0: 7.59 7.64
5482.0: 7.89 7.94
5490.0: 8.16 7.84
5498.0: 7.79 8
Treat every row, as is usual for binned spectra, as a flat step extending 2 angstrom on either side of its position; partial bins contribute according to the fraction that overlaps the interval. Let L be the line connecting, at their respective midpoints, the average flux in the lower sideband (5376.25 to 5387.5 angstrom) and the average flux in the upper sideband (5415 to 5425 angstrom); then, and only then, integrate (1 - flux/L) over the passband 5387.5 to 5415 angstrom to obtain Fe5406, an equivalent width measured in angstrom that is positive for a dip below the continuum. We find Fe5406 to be 1.4 angstrom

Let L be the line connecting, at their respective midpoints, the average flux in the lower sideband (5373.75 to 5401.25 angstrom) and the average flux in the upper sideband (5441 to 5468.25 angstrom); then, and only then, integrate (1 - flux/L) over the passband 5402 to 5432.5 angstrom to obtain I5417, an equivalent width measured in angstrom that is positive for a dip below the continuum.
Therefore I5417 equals 0.1 angstrom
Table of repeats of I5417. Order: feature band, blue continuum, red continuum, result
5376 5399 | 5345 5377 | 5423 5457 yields 0.1 angstrom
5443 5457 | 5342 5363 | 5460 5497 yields 0.2 angstrom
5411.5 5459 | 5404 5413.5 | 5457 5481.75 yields -1.5 angstrom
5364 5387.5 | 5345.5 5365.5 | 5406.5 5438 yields 0.5 angstrom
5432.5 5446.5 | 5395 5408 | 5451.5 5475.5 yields -0.2 angstrom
